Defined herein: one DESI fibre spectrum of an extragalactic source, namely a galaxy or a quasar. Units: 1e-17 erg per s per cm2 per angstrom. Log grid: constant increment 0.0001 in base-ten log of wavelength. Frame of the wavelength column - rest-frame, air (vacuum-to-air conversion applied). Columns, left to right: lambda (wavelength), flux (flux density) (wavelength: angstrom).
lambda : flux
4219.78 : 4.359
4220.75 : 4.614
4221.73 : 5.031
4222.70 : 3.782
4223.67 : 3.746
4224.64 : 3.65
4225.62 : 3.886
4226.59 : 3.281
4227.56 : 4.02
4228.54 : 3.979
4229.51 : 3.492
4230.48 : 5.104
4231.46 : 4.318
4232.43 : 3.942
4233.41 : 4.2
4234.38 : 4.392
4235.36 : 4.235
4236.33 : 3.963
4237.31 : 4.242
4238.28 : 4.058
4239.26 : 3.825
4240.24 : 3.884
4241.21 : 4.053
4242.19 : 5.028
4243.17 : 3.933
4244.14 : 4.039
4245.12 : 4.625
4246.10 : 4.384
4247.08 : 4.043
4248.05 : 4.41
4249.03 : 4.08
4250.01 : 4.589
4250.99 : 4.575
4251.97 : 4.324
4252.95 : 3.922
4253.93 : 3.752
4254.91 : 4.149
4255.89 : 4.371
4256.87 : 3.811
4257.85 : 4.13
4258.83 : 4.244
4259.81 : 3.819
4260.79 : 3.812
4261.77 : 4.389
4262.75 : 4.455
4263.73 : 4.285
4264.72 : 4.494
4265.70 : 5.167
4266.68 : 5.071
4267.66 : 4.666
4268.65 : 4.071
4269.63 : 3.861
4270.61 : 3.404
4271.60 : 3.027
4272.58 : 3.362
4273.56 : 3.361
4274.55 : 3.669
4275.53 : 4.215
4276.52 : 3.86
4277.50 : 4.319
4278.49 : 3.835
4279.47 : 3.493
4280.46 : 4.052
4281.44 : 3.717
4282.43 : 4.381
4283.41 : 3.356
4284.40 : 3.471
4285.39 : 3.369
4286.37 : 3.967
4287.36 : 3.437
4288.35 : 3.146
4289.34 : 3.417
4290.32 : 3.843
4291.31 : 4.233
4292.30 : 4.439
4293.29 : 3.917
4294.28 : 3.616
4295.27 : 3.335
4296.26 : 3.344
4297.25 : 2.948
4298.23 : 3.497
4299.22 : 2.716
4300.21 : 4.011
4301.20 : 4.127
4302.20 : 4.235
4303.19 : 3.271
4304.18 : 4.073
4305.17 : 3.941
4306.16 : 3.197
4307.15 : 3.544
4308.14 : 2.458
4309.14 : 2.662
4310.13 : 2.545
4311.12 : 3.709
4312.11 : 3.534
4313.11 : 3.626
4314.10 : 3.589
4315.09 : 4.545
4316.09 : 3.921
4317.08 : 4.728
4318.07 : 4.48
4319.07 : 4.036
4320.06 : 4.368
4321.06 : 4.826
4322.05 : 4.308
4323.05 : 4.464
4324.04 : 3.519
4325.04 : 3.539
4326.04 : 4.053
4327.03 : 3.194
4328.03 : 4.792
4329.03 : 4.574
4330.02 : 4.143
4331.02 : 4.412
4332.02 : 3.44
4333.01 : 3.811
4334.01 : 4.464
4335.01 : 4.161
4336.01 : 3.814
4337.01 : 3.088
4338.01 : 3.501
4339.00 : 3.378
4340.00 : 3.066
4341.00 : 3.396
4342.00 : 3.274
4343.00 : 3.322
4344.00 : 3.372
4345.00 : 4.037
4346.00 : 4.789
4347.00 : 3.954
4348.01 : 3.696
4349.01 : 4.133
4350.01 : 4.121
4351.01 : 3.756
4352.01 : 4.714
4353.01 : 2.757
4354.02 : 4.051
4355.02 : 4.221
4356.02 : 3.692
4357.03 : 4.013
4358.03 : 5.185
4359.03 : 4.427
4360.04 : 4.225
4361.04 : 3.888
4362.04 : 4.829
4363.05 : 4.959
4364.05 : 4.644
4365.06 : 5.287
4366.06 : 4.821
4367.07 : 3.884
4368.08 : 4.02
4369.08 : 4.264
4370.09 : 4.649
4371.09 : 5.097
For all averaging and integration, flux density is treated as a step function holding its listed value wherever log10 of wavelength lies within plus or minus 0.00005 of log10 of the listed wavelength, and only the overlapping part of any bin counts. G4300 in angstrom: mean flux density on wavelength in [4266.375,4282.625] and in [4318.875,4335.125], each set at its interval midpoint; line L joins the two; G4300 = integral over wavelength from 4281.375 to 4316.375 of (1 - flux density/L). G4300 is 3.6 angstrom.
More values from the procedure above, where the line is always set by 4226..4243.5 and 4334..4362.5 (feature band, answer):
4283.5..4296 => 1.1 angstrom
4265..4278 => 0.1 angstrom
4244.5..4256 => -0.5 angstrom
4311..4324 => -0.7 angstrom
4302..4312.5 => 1.6 angstrom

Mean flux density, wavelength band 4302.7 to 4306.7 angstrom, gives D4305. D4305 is 3.62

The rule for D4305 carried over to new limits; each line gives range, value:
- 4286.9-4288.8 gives 3.29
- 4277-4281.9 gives 3.89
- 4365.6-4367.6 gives 4.32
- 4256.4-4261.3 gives 3.97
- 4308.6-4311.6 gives 2.96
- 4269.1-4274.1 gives 3.41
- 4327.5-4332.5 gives 4.26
